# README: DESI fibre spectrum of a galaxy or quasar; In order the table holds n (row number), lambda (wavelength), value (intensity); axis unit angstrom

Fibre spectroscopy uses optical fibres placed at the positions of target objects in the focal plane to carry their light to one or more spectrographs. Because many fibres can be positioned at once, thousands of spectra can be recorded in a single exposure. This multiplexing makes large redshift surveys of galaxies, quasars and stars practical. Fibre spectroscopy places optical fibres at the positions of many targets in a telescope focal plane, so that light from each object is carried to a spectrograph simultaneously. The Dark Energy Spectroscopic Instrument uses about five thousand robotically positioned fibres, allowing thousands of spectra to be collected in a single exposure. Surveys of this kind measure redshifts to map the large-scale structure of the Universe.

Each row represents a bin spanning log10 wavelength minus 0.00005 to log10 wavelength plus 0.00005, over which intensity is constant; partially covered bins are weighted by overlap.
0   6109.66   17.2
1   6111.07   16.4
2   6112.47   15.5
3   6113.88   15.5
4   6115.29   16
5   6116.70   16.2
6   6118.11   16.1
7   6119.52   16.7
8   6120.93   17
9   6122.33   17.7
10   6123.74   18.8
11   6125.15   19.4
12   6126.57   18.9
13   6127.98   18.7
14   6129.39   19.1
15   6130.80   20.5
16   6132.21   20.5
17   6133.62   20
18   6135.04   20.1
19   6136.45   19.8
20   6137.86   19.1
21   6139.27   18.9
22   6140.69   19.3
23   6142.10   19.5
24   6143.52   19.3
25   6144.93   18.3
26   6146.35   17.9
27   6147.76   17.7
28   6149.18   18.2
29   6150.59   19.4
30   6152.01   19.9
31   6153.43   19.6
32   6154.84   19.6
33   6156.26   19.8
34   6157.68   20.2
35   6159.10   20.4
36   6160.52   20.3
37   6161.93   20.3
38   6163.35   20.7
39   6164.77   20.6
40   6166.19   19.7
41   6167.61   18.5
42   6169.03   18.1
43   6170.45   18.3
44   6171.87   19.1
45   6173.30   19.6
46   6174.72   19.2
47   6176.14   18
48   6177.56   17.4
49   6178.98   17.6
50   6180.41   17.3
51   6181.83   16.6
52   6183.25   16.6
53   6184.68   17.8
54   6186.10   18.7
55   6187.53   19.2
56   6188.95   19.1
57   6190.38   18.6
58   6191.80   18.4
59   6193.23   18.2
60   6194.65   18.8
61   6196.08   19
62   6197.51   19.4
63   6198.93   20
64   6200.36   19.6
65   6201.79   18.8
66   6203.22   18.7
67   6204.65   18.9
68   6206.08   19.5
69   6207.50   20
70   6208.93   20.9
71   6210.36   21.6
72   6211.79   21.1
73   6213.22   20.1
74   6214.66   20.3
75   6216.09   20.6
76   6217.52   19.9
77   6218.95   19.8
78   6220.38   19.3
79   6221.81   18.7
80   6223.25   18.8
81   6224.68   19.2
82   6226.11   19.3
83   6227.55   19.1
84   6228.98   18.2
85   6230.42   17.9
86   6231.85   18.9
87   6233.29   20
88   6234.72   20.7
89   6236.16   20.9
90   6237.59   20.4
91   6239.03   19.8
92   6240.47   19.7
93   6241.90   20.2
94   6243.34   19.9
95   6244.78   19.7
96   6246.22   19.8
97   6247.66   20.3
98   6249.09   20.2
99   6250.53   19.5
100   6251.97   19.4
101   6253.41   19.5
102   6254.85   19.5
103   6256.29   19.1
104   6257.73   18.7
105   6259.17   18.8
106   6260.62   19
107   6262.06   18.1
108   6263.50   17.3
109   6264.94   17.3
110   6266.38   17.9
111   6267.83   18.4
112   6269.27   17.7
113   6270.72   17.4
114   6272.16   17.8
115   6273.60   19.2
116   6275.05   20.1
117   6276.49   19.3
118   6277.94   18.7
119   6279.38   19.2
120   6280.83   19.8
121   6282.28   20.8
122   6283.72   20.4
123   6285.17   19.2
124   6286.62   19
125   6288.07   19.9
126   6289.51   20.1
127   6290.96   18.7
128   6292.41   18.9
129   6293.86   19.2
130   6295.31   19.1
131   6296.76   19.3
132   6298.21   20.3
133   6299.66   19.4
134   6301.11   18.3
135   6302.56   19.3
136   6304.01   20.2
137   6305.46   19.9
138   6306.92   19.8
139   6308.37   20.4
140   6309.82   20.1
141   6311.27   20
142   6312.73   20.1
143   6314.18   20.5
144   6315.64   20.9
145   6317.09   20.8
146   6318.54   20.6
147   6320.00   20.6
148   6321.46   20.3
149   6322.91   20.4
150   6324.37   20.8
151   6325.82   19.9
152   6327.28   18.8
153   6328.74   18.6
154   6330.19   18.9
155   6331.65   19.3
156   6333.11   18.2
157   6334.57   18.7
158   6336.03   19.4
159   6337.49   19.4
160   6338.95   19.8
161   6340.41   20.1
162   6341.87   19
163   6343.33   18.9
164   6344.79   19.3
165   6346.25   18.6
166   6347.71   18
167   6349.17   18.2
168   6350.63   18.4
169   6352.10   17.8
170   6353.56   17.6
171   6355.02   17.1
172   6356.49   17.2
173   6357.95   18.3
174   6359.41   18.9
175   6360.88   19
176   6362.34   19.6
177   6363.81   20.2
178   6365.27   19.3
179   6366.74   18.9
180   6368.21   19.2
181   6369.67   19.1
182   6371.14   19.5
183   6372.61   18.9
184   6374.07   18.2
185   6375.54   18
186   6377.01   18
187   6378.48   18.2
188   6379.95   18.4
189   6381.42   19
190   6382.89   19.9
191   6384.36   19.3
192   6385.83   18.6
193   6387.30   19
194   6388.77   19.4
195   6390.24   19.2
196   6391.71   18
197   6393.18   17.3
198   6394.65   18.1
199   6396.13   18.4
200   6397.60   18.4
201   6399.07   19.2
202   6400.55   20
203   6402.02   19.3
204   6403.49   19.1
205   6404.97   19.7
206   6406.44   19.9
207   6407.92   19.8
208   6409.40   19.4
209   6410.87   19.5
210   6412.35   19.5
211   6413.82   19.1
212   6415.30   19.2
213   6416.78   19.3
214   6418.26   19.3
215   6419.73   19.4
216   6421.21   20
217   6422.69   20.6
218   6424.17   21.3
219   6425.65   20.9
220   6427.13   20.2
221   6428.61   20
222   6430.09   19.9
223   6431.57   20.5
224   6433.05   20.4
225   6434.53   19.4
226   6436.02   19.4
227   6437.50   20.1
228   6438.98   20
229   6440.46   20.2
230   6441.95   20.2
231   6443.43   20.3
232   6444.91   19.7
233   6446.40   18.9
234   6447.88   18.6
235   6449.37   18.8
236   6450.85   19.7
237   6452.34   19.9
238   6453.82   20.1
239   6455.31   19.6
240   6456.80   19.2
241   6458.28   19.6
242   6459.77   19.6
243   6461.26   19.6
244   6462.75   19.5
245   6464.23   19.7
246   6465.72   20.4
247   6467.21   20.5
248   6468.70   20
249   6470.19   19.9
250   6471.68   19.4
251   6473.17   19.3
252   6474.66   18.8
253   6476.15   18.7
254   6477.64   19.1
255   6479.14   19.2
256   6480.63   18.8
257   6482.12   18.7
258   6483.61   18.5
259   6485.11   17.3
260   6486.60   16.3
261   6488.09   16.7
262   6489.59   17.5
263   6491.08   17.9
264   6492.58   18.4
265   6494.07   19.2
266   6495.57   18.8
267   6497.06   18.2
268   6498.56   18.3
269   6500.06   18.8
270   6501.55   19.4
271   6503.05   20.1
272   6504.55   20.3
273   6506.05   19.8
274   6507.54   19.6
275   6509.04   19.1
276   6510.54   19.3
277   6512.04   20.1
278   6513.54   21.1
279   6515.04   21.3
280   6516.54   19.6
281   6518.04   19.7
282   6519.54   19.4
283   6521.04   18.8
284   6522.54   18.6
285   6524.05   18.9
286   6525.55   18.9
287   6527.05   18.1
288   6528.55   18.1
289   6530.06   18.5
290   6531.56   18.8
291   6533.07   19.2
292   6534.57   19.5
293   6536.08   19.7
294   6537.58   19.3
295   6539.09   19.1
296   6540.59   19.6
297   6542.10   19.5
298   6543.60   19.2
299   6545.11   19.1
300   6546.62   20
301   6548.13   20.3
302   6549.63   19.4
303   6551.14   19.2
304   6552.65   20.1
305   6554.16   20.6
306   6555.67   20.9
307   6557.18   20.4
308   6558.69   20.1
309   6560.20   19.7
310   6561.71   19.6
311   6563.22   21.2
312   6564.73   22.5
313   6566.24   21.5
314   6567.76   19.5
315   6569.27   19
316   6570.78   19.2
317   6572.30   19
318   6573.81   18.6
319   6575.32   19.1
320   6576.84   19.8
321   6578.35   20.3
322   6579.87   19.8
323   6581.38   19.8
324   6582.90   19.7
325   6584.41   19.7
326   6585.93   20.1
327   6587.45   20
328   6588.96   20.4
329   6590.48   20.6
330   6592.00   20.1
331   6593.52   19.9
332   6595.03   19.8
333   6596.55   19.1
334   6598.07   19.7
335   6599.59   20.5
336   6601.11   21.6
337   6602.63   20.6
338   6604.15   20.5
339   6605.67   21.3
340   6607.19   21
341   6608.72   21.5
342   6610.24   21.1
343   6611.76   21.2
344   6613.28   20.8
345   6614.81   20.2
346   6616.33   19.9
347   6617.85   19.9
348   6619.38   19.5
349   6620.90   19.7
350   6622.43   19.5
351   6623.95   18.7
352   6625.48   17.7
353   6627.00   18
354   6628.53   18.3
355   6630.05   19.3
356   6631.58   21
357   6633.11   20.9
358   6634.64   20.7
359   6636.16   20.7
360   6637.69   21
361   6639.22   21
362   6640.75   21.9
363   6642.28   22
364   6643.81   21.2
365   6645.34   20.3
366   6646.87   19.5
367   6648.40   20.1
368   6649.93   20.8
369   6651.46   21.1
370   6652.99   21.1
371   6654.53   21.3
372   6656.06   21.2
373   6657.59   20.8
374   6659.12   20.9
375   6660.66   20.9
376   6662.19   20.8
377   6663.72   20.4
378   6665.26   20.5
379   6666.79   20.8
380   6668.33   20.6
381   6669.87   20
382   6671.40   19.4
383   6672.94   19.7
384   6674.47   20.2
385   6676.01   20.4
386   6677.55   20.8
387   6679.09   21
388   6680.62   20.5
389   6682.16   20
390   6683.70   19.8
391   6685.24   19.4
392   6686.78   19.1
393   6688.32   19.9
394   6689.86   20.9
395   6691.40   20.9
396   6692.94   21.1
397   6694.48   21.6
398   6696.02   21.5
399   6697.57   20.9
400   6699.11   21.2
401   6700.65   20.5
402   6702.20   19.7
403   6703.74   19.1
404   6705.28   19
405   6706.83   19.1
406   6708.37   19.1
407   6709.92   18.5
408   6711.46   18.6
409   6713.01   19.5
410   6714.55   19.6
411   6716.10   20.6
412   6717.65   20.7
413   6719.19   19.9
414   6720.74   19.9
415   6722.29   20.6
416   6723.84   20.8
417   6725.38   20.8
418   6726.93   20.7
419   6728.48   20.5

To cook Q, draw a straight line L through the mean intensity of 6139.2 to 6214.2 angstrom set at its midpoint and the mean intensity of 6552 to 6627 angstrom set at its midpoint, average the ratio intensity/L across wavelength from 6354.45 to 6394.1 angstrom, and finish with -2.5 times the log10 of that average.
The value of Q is 0.05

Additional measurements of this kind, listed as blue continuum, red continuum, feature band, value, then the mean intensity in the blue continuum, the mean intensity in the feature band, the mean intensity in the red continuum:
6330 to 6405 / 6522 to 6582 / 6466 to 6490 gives 0.03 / 18.8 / 18.7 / 19.6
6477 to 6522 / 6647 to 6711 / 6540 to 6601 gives -0.02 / 19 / 19.9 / 20.3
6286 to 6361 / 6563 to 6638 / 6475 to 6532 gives 0.05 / 19.3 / 18.9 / 20.1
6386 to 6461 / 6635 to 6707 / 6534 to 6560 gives 0.01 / 19.5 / 19.8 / 20.5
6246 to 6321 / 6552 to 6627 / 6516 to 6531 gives 0.06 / 19.4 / 18.9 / 20.1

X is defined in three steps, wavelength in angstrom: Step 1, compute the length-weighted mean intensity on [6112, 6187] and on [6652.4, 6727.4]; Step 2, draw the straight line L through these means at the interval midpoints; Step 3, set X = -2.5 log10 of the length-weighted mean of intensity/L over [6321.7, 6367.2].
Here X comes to 0.02 mag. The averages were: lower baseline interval 18.7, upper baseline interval 20.3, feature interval 18.9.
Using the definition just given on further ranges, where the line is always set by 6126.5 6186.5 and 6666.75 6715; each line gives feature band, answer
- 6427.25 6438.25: -0.022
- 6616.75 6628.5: 0.053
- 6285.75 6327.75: -0.029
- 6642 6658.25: -0.044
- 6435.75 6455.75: -0.005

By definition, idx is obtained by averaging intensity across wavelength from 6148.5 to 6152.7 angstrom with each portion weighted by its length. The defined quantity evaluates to 19.2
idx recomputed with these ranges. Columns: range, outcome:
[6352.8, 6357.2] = 17.3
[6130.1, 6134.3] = 20.4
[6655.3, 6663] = 20.9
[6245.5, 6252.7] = 19.9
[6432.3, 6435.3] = 19.9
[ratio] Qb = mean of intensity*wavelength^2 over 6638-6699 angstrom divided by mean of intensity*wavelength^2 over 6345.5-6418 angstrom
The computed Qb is 1.20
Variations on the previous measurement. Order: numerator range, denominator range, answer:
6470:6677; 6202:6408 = 1.12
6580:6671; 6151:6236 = 1.21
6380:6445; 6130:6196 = 1.11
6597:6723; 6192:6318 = 1.18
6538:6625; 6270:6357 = 1.13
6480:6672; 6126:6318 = 1.15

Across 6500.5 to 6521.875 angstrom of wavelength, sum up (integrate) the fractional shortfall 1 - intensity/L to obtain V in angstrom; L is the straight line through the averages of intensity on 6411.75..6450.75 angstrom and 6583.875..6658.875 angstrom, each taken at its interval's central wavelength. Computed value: 0.25 angstrom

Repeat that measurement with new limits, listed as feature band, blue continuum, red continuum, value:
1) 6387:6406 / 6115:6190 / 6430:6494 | 0.3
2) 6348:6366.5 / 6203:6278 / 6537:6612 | 1.1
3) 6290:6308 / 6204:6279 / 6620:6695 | 0.1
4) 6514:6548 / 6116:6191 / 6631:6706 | 1.4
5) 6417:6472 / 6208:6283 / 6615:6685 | -0.1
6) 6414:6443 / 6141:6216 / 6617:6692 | -0.4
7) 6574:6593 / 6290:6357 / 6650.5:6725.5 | 0.1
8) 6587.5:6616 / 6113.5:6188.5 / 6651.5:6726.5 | -0.7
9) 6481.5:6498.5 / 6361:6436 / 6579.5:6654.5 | 1.5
